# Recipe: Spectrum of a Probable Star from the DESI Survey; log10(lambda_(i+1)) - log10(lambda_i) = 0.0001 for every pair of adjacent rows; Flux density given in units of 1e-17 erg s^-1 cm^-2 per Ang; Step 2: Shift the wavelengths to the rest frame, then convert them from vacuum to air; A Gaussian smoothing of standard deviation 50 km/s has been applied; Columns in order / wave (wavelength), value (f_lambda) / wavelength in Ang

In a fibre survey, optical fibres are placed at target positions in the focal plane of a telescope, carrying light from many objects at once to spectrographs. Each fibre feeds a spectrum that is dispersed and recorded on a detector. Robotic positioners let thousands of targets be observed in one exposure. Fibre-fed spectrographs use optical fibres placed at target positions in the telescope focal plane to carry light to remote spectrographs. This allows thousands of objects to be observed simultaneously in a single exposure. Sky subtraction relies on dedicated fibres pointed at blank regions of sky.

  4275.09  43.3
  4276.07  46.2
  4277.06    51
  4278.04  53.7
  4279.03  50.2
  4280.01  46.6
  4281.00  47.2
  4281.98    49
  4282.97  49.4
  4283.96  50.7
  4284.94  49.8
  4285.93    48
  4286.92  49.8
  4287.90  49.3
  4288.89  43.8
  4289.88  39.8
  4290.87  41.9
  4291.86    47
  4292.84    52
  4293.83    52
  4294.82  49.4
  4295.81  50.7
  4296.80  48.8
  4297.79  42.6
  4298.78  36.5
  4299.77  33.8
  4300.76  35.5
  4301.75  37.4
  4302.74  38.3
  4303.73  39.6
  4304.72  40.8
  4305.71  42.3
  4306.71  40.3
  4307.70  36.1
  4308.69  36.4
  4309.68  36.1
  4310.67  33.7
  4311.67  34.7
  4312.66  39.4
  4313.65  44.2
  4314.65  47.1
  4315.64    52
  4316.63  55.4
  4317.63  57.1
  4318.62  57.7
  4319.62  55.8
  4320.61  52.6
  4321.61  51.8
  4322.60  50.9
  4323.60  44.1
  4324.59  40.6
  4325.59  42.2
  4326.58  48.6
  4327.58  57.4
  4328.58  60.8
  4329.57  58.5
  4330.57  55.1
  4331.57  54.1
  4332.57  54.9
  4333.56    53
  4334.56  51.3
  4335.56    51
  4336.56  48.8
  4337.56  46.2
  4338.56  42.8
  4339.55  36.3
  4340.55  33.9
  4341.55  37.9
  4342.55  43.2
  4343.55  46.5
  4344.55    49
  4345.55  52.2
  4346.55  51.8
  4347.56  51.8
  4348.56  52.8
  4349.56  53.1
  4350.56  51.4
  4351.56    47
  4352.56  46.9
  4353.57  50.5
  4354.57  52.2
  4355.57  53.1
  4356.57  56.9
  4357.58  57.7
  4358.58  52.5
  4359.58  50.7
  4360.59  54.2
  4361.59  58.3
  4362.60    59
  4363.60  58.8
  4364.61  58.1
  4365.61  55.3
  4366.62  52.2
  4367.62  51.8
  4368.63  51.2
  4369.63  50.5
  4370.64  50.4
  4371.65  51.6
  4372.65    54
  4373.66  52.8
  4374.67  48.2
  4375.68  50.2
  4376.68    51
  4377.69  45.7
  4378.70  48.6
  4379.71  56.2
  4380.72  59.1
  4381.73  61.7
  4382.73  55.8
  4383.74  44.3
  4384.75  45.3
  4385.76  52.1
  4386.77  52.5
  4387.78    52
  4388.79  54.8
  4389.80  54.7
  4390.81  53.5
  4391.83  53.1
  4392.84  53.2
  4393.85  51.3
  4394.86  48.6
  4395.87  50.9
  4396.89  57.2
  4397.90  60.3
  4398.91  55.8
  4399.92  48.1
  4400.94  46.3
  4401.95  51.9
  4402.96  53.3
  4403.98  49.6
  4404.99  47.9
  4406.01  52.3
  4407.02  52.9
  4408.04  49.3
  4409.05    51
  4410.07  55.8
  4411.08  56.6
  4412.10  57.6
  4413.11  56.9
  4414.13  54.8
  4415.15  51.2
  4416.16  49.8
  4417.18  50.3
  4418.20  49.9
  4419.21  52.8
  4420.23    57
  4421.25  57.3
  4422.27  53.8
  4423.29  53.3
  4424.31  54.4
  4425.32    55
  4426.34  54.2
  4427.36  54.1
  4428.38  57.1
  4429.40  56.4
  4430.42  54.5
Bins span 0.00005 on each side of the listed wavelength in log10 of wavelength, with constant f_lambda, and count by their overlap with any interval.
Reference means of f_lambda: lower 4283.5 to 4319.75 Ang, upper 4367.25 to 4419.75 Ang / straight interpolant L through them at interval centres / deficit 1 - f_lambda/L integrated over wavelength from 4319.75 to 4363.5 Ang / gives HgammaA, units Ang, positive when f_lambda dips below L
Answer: -2.42 Ang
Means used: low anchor 44.4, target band 50.5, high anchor 52.2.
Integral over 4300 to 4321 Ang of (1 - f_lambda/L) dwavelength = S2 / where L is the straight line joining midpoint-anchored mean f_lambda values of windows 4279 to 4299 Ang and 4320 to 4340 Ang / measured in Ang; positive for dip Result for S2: 2.4 Ang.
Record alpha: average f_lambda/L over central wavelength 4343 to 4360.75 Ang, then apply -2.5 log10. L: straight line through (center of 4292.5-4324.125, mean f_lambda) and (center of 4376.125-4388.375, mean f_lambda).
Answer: -0.06 mag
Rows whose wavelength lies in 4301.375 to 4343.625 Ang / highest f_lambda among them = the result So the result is 60.8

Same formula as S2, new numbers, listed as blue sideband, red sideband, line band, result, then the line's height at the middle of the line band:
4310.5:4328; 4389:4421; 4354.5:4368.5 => -1.3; 50.5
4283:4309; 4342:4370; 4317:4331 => -1.4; 47.8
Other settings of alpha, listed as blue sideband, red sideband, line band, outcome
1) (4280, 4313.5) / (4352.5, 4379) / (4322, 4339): -0.06 mag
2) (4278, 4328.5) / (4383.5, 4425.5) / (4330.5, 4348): 0.01 mag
